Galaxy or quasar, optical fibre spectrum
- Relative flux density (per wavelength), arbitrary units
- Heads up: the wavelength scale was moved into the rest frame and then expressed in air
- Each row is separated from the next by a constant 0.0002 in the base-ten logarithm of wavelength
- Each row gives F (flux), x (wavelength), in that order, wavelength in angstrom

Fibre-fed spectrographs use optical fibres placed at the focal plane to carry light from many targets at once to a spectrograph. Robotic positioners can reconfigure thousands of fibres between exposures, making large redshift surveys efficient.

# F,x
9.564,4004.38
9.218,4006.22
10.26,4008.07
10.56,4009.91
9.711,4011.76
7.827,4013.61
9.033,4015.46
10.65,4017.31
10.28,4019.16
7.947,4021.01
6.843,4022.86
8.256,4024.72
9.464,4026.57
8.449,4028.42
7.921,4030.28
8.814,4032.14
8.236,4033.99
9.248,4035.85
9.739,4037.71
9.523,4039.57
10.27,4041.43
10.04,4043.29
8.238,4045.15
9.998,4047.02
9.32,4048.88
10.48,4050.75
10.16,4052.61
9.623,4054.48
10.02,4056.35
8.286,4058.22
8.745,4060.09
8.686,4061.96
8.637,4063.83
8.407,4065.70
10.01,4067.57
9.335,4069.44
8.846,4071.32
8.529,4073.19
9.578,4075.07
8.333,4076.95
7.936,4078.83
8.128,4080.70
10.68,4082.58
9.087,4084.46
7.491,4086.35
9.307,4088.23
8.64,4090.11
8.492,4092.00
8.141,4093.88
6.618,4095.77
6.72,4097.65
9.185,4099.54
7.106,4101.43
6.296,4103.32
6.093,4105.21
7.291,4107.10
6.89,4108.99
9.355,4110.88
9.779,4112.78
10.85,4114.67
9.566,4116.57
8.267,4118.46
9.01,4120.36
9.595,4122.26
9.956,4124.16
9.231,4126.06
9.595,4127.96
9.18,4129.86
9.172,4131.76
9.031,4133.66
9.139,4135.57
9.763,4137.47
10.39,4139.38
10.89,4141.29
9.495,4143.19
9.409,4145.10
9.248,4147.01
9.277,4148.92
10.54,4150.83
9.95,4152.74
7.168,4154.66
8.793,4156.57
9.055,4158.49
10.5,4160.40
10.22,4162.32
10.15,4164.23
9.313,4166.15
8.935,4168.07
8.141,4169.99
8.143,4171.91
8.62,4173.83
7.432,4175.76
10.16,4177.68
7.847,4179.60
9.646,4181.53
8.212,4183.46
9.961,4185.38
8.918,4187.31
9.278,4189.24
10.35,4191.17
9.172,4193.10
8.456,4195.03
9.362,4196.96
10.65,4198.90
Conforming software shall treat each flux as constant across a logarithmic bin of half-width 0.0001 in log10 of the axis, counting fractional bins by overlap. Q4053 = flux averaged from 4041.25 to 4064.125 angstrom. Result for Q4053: 9.42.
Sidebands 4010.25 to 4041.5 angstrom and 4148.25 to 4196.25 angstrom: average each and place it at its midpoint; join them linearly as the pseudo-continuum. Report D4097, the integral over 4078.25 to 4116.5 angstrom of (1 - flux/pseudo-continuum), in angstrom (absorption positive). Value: 3.4 angstrom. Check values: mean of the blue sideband 8.95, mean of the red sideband 9.13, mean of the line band 8.24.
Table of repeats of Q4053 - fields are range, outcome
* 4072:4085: 8.89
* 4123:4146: 9.61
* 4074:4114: 8.17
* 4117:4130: 9.28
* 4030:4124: 8.8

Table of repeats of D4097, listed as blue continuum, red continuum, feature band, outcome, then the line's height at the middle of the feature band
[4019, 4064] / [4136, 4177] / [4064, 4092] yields 0.9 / 9.15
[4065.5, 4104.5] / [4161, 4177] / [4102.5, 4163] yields -3.1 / 8.7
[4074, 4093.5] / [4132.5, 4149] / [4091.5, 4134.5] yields 3.4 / 9.2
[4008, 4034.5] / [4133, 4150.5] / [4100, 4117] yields 2.4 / 9.46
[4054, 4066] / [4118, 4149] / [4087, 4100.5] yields 1.5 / 9.17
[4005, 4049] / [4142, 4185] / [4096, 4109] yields 2.9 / 9.14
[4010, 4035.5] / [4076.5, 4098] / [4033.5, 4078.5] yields -3.6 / 8.56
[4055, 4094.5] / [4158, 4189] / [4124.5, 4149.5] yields -1.5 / 8.99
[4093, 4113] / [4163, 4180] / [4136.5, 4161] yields -3.5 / 8.37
